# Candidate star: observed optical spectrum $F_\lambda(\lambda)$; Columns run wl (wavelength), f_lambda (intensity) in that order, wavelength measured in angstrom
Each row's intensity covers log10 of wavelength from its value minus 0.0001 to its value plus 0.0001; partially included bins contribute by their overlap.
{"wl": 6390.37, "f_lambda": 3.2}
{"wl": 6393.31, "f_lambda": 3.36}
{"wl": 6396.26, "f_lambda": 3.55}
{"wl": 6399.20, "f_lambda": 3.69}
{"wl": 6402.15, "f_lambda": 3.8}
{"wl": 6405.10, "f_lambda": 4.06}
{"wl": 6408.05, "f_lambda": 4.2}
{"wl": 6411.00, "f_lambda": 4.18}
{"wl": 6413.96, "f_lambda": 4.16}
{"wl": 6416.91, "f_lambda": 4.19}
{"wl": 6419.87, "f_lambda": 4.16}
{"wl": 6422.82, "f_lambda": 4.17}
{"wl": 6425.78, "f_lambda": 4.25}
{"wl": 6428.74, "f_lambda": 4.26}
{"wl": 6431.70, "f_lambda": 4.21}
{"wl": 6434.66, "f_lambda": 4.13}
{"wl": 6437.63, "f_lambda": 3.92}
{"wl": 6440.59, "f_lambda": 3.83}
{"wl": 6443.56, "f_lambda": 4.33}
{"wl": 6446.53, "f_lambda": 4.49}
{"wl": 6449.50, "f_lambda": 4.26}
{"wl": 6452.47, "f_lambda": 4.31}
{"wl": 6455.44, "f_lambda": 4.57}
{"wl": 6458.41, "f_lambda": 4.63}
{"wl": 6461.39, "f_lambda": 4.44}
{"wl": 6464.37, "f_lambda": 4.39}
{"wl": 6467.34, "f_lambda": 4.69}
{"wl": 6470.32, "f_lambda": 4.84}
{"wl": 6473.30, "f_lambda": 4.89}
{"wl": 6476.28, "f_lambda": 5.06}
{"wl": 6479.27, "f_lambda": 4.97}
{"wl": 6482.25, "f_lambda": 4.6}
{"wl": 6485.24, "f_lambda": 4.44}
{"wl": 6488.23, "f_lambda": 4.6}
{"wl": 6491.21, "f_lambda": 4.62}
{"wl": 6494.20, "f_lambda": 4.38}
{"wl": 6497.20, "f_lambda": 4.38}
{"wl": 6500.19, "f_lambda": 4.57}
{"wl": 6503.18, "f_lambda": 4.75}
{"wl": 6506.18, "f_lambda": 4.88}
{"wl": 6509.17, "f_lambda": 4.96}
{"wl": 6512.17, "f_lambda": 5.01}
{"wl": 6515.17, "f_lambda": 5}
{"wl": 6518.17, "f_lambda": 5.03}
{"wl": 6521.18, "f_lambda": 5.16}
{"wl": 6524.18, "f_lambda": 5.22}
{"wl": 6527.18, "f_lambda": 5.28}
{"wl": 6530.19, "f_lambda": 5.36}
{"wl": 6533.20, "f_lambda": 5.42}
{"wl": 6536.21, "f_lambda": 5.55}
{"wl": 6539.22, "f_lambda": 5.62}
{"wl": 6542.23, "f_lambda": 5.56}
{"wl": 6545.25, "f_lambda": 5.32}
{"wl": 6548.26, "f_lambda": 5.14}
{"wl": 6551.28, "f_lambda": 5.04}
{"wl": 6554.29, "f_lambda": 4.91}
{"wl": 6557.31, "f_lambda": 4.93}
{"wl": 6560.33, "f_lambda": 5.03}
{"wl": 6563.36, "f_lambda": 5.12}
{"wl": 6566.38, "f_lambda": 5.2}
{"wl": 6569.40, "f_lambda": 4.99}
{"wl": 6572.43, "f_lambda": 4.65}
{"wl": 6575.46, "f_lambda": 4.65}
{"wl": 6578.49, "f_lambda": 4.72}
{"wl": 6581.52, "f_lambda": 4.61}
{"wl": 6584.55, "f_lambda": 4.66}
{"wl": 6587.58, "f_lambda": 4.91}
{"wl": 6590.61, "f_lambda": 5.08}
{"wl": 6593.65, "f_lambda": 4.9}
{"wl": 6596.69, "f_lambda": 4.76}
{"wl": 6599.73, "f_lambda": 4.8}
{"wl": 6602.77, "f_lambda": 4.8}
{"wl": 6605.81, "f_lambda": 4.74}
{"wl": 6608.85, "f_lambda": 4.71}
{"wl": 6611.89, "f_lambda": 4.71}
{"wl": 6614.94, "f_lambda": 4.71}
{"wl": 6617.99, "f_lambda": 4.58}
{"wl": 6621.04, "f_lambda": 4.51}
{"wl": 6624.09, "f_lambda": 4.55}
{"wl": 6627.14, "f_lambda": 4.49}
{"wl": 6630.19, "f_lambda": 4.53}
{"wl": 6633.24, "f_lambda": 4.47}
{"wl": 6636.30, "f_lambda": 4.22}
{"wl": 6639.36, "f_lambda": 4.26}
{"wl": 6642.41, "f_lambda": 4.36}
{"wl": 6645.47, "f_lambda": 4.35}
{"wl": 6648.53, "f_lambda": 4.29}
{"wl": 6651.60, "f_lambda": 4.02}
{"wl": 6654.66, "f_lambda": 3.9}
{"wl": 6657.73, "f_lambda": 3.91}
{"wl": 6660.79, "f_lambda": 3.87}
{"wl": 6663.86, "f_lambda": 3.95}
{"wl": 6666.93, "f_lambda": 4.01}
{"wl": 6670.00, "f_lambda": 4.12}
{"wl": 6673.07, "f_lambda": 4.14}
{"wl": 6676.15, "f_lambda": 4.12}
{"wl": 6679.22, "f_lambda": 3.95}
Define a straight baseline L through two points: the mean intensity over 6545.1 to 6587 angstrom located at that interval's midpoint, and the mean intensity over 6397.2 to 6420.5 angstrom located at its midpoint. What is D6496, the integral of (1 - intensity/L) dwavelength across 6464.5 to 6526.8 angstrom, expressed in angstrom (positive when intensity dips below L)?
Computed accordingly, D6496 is -3.9 angstrom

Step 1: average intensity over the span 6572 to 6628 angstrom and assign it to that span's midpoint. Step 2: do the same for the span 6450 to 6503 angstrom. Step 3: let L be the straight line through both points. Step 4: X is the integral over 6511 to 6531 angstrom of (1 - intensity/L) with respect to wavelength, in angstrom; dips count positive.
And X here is -2.2 angstrom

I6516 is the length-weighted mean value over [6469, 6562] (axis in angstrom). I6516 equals 4.99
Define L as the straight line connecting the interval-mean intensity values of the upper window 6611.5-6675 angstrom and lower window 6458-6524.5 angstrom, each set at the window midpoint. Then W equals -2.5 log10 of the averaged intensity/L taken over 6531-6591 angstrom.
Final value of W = -0.12 mag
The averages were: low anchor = 4.76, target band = 5.06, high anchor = 4.27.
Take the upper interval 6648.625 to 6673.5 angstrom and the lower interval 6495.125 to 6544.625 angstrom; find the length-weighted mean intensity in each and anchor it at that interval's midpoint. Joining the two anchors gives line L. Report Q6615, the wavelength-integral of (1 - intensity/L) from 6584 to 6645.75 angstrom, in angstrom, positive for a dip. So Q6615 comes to -3.75 angstrom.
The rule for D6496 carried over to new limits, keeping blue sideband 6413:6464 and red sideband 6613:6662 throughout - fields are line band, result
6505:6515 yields -1.59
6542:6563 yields -3.98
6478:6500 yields -1.51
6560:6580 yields -2.80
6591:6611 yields -2.28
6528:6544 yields -4.48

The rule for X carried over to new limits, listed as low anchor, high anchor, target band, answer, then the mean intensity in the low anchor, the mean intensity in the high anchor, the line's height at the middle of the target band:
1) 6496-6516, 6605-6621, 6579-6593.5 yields -0.36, 4.79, 4.67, 4.7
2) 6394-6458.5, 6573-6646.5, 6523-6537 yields -3.00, 4.13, 4.63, 4.41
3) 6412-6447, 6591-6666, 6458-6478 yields -2.34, 4.17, 4.44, 4.22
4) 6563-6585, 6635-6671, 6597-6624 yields -1.21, 4.82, 4.1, 4.49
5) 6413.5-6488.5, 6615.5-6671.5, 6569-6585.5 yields -1.49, 4.42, 4.25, 4.31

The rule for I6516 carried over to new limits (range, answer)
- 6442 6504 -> 4.58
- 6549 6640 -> 4.75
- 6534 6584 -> 5.06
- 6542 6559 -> 5.12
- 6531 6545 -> 5.51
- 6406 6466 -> 4.25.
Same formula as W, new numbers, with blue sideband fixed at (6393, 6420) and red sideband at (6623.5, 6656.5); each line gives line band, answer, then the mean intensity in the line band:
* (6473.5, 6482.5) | -0.21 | 4.92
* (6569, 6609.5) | -0.13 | 4.78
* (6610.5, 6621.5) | -0.09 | 4.63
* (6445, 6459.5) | -0.11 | 4.45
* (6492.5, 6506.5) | -0.12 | 4.57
